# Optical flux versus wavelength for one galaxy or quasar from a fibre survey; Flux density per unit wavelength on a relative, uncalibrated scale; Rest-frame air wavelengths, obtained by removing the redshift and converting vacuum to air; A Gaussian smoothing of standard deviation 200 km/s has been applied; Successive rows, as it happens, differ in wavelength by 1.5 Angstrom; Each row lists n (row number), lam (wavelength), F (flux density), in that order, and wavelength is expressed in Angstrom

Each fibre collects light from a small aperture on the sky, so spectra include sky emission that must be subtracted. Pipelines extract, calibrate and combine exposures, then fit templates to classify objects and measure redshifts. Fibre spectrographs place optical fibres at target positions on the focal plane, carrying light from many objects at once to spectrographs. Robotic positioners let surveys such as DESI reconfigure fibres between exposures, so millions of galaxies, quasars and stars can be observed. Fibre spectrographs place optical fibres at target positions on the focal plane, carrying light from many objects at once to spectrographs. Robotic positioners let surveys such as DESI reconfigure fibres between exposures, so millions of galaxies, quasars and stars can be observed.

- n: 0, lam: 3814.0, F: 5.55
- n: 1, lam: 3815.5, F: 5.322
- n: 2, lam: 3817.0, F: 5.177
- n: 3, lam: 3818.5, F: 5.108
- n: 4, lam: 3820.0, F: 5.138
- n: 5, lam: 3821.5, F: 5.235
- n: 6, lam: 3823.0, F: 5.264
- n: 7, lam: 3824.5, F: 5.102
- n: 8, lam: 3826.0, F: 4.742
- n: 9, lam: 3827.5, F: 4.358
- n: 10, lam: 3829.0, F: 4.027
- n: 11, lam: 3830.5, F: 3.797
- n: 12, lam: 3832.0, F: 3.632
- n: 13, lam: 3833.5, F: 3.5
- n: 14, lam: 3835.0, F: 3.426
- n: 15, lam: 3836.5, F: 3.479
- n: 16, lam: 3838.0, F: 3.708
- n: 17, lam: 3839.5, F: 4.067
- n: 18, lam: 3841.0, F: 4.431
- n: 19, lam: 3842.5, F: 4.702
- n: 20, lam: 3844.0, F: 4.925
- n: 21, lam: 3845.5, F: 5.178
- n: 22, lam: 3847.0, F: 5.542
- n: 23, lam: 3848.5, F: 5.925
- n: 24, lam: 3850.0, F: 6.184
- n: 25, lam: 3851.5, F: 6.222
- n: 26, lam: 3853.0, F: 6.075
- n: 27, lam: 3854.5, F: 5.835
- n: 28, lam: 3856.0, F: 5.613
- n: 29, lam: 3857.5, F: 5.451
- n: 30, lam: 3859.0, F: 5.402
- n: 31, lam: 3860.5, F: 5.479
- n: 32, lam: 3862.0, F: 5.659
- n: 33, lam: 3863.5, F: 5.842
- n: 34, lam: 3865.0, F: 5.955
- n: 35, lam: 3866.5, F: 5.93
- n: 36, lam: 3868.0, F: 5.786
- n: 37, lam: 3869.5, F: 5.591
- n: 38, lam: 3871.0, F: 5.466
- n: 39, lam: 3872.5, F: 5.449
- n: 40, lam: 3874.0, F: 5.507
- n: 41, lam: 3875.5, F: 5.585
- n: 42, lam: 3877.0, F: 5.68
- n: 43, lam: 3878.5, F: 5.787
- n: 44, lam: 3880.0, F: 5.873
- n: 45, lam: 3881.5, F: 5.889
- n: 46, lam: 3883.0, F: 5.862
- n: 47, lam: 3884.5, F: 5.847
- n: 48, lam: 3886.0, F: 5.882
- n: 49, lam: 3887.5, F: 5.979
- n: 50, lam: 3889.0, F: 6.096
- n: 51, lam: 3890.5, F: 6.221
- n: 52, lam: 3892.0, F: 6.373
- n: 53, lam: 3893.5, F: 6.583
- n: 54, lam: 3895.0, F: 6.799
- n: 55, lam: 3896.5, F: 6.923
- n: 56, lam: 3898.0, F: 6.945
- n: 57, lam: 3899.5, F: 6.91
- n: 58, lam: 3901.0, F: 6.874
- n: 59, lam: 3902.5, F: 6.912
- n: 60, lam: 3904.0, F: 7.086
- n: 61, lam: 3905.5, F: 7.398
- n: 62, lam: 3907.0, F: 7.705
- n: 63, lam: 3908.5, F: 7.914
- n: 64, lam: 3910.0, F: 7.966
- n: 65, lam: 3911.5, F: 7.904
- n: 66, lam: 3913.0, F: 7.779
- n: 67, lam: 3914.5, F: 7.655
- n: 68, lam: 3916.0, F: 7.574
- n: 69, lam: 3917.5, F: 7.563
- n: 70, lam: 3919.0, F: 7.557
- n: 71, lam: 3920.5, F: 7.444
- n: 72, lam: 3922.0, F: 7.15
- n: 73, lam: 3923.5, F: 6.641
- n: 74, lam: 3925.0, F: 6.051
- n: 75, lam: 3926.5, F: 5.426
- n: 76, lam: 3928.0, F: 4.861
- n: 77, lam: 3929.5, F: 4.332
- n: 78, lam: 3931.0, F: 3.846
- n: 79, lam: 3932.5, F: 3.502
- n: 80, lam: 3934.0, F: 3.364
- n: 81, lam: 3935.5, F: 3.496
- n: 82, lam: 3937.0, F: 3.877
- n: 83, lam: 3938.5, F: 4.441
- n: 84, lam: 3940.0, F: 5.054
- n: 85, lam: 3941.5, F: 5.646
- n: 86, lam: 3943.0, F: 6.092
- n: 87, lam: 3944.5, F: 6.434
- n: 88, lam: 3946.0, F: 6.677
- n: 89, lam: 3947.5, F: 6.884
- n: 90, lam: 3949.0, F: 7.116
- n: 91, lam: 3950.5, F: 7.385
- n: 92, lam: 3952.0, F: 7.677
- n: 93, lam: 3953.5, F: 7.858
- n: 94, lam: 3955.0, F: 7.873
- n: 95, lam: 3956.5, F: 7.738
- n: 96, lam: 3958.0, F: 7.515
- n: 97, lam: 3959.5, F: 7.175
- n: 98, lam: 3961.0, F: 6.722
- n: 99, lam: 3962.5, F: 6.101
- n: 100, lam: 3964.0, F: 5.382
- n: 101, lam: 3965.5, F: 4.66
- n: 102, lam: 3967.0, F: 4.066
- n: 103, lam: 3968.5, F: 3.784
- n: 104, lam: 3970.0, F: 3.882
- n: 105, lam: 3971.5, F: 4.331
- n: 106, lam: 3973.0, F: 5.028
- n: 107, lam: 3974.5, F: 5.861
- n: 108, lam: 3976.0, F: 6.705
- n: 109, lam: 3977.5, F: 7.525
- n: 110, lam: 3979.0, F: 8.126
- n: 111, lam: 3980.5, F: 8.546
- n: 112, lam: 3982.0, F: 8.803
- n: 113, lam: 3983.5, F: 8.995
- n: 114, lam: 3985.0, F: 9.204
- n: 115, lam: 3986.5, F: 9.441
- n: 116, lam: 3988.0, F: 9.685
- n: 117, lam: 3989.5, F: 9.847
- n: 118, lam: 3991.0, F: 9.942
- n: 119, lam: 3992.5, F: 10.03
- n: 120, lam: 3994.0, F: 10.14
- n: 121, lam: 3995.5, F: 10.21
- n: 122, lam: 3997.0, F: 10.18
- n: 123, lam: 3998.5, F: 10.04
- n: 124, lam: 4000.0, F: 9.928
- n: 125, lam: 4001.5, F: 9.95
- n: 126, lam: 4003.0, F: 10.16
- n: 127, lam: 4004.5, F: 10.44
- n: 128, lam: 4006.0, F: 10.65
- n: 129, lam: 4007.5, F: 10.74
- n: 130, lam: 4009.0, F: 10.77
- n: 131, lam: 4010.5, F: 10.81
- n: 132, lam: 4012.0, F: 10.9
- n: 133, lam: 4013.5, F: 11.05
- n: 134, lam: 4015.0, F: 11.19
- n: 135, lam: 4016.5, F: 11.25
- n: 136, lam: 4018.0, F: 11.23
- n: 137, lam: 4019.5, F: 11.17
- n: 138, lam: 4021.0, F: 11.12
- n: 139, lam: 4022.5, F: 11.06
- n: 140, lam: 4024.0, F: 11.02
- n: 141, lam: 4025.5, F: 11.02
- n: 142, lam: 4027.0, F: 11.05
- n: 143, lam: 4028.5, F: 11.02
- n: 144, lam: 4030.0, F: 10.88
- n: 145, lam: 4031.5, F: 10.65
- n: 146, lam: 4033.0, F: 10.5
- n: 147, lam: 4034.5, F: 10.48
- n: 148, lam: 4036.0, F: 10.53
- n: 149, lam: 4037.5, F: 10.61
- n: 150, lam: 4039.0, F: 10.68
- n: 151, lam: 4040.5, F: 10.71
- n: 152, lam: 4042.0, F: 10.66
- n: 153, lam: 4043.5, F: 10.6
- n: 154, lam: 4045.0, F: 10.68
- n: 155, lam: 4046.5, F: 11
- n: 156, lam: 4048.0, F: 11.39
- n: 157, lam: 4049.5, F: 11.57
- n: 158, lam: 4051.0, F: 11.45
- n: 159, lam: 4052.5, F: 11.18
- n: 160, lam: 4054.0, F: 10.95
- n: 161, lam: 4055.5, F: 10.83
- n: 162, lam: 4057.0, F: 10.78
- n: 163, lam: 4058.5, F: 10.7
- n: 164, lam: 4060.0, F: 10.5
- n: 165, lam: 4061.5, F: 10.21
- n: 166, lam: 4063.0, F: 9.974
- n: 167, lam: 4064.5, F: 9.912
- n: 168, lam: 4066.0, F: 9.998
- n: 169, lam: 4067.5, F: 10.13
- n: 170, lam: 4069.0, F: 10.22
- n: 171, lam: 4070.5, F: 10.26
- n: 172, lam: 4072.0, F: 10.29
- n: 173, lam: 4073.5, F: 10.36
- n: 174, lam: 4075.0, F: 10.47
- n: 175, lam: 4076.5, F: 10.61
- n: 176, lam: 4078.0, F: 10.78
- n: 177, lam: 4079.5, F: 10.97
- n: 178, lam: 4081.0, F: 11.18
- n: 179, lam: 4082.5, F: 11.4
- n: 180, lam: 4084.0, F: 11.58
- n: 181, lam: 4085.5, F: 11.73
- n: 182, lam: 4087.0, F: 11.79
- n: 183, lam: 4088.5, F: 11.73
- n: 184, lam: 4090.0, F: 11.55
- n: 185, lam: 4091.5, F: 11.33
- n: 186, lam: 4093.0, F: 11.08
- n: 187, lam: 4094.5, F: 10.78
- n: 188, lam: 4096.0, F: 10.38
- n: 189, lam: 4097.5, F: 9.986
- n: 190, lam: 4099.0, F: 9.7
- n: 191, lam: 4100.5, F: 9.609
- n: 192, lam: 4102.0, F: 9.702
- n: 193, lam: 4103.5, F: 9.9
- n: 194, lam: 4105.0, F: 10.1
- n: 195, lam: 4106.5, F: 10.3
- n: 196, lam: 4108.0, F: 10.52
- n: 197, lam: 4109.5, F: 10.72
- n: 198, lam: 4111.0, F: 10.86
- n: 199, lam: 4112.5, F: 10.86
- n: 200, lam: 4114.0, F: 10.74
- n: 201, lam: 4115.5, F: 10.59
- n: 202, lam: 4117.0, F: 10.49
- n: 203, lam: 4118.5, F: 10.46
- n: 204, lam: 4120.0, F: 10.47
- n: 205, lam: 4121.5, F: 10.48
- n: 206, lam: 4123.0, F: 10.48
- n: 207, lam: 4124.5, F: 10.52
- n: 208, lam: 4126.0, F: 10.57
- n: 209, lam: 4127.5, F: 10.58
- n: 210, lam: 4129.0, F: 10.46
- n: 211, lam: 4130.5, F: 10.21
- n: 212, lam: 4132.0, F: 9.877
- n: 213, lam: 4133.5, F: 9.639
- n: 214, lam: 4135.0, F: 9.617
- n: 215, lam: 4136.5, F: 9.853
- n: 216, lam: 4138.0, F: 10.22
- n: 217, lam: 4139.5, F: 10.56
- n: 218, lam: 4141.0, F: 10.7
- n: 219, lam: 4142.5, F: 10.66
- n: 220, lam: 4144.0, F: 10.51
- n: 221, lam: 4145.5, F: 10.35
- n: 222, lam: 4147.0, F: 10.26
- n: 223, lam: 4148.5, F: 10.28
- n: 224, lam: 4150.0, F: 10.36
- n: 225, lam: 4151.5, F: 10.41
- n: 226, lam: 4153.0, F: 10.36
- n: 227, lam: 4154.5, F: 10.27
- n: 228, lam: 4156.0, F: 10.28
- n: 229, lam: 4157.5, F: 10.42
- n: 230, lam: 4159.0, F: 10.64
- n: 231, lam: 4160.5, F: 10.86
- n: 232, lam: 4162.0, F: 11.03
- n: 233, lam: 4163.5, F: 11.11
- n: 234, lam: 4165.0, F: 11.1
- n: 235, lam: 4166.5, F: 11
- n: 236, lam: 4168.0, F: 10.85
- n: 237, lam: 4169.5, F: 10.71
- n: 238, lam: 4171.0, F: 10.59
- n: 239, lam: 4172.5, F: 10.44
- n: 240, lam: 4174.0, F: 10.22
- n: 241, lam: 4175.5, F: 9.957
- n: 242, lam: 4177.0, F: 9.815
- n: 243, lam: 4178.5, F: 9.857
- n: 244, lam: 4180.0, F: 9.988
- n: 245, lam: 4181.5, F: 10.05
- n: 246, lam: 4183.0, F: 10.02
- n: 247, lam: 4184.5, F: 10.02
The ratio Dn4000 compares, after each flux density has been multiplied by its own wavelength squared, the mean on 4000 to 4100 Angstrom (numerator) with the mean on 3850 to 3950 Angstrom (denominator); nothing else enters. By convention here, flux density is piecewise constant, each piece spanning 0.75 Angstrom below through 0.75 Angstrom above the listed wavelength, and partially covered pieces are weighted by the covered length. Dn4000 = 1.9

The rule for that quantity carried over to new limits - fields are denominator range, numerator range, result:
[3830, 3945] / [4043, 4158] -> 2.03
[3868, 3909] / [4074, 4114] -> 1.88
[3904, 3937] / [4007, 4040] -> 1.82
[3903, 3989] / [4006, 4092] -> 1.75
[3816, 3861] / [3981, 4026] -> 2.30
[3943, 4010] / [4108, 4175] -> 1.43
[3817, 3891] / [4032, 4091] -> 2.28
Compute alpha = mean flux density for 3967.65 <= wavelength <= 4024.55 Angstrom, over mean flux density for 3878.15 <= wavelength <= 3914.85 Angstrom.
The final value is 1.37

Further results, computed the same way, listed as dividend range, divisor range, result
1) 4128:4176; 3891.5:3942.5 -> 1.66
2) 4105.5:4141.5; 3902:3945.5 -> 1.69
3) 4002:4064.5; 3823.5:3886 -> 2.08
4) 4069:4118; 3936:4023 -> 1.31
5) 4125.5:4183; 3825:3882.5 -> 2.01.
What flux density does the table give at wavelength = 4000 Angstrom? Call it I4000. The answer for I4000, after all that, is 9.928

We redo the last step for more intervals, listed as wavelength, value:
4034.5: 10.48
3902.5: 6.912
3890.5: 6.221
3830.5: 3.797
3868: 5.786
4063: 9.974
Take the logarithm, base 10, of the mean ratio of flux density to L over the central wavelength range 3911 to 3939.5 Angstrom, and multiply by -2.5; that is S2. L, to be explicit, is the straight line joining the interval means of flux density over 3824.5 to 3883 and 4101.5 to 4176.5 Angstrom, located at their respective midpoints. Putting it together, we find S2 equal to 0.115 mag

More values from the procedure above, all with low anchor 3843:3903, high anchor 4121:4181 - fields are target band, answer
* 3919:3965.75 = 0.18 mag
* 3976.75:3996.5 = -0.19 mag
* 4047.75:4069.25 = -0.19 mag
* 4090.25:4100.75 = -0.11 mag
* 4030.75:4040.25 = -0.23 mag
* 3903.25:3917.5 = -0.17 mag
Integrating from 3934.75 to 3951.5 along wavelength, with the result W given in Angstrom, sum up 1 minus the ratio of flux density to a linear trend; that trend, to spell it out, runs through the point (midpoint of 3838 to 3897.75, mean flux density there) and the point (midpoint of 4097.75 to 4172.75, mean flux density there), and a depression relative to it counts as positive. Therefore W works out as 3.1 Angstrom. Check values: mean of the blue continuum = 5.72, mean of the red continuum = 10.4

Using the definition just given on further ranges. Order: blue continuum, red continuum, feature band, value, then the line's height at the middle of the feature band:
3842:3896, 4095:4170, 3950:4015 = -4.0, 7.78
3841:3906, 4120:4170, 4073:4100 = -4.2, 9.49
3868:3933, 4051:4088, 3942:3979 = 7.5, 7.93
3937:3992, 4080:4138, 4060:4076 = -1.1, 9.52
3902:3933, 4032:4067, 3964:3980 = 5.6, 8.35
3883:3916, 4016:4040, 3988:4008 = -0.4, 9.96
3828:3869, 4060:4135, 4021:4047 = -4.7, 9.13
